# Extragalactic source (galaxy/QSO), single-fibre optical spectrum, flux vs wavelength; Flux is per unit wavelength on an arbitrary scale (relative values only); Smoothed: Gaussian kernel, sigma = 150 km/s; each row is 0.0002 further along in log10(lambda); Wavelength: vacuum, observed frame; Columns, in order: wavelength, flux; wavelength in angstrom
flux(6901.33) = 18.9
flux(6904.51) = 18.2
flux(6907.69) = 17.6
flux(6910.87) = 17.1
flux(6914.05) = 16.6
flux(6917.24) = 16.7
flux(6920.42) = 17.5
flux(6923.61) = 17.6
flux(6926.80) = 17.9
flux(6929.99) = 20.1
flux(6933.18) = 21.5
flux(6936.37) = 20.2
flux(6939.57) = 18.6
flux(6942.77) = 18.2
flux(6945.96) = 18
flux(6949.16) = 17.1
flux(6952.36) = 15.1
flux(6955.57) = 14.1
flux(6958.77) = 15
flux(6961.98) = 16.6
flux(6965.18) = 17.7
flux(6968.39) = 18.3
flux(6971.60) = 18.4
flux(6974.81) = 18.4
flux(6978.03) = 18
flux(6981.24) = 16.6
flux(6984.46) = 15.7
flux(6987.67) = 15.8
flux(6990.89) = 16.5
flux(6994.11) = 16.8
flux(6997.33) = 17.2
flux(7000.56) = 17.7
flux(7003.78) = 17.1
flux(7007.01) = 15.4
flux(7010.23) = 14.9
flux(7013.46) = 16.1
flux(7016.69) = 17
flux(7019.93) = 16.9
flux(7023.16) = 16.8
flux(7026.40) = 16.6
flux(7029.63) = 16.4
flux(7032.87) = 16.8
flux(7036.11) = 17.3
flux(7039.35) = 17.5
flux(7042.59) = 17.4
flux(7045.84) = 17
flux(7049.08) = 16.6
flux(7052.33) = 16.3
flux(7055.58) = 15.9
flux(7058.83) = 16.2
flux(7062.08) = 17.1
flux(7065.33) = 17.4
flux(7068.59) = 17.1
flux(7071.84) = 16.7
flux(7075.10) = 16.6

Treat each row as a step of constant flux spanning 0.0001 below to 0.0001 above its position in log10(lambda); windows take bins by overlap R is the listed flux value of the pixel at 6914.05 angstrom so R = 16.6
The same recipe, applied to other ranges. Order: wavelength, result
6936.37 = 20.2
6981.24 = 16.6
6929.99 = 20.1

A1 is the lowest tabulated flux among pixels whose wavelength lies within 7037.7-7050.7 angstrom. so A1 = 16.6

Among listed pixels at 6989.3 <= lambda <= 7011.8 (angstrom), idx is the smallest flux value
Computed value 14.9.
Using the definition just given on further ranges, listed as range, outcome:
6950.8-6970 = 14.1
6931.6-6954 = 15.1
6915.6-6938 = 16.7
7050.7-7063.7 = 15.9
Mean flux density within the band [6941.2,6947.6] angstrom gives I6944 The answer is 18.1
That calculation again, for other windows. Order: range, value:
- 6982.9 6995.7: 16.2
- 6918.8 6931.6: 18.3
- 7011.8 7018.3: 16.5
